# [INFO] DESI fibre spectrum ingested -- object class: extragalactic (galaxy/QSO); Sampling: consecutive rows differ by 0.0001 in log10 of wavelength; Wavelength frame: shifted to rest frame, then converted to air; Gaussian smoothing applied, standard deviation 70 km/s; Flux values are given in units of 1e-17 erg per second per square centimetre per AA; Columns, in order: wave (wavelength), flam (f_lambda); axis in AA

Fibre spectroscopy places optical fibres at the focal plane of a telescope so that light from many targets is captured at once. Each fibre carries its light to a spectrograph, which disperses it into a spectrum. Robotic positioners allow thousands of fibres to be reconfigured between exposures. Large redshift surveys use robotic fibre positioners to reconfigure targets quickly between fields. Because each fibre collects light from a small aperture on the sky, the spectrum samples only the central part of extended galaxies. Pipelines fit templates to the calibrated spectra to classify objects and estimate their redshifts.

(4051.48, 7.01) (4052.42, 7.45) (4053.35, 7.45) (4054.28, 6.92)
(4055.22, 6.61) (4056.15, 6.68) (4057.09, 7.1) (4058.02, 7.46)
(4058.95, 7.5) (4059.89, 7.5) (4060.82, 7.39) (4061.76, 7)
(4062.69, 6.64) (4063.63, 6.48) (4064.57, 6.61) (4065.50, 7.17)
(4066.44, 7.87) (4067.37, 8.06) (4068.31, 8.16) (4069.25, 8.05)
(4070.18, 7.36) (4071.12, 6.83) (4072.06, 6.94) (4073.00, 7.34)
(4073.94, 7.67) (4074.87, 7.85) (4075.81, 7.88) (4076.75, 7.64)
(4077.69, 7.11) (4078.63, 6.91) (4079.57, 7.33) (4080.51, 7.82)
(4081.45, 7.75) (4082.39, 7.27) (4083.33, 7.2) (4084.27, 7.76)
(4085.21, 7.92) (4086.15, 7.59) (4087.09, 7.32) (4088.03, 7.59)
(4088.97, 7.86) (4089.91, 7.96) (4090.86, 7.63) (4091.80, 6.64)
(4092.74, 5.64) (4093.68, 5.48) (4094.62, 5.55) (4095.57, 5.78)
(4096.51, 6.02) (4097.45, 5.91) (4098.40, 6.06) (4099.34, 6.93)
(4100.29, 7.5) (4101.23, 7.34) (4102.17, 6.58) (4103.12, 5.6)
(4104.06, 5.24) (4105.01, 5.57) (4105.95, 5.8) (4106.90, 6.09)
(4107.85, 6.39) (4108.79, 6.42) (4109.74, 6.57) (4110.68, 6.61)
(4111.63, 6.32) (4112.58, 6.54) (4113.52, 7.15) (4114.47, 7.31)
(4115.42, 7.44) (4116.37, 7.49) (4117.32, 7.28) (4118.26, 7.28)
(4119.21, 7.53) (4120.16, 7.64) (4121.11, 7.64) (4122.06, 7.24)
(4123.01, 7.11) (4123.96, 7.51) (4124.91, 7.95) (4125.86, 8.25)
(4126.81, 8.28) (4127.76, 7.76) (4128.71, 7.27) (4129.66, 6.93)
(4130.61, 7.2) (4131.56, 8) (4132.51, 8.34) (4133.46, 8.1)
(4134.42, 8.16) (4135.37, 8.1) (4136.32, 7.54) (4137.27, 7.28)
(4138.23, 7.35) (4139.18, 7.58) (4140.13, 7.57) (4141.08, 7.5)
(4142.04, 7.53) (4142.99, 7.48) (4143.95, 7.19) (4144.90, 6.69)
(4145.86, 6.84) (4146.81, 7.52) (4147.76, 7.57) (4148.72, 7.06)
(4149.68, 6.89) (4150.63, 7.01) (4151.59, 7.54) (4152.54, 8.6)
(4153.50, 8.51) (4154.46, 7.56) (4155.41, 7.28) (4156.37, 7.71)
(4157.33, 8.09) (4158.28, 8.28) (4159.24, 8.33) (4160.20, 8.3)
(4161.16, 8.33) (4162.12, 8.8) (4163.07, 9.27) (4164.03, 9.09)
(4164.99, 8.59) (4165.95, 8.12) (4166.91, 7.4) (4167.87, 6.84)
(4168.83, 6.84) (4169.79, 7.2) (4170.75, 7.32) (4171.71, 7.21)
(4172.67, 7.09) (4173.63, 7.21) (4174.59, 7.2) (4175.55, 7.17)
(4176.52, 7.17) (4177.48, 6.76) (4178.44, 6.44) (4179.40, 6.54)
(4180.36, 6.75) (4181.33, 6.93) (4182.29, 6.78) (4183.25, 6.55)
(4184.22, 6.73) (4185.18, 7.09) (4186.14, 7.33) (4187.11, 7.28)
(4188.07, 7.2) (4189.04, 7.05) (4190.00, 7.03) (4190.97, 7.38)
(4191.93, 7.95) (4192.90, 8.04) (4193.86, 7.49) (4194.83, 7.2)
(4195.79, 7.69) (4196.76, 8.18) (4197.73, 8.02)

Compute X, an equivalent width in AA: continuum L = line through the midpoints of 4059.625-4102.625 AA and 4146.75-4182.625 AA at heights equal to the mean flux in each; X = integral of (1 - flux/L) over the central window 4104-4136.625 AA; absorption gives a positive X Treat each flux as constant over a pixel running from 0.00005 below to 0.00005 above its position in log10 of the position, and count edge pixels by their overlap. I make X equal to 0.54 AA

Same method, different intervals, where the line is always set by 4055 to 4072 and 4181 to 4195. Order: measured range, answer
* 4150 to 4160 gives -0.9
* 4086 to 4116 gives 2.8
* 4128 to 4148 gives -0.8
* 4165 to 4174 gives -0.1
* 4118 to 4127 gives -0.5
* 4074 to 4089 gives -0.6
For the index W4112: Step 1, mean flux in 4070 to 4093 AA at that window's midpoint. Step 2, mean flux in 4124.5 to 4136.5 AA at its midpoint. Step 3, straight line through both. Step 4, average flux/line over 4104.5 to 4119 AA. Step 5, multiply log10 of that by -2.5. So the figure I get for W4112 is 0.15 mag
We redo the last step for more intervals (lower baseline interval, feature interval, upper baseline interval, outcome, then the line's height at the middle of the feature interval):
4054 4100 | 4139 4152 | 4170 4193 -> -0.03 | 7.1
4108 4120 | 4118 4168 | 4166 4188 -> -0.11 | 7.01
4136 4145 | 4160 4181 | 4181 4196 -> -0.03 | 7.29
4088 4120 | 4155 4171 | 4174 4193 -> -0.15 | 6.94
